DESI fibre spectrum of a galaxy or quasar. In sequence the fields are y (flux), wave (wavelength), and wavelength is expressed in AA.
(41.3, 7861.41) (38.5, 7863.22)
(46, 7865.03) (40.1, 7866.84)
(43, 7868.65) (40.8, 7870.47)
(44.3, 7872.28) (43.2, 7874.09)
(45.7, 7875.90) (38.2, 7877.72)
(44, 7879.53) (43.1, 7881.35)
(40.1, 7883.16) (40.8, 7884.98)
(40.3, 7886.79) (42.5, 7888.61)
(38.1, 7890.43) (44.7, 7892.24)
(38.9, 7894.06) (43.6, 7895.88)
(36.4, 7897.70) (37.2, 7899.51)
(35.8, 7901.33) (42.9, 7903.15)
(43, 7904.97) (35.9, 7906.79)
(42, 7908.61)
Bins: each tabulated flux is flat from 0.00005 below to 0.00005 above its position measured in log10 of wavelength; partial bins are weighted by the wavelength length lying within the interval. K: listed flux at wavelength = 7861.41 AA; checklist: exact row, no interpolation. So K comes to 41.3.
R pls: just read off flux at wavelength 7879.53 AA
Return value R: 44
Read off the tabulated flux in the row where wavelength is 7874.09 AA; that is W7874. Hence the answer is 43.2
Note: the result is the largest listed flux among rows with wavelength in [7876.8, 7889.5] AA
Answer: 44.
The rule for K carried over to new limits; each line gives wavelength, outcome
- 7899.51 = 37.2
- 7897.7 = 36.4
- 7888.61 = 42.5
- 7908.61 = 42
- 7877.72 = 38.2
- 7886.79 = 40.3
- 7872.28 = 44.3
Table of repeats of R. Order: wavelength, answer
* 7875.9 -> 45.7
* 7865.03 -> 46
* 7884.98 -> 40.8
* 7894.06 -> 38.9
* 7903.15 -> 42.9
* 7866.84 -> 40.1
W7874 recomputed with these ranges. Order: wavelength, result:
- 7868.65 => 43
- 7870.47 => 40.8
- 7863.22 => 38.5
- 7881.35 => 43.1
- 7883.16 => 40.1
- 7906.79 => 35.9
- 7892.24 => 44.7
